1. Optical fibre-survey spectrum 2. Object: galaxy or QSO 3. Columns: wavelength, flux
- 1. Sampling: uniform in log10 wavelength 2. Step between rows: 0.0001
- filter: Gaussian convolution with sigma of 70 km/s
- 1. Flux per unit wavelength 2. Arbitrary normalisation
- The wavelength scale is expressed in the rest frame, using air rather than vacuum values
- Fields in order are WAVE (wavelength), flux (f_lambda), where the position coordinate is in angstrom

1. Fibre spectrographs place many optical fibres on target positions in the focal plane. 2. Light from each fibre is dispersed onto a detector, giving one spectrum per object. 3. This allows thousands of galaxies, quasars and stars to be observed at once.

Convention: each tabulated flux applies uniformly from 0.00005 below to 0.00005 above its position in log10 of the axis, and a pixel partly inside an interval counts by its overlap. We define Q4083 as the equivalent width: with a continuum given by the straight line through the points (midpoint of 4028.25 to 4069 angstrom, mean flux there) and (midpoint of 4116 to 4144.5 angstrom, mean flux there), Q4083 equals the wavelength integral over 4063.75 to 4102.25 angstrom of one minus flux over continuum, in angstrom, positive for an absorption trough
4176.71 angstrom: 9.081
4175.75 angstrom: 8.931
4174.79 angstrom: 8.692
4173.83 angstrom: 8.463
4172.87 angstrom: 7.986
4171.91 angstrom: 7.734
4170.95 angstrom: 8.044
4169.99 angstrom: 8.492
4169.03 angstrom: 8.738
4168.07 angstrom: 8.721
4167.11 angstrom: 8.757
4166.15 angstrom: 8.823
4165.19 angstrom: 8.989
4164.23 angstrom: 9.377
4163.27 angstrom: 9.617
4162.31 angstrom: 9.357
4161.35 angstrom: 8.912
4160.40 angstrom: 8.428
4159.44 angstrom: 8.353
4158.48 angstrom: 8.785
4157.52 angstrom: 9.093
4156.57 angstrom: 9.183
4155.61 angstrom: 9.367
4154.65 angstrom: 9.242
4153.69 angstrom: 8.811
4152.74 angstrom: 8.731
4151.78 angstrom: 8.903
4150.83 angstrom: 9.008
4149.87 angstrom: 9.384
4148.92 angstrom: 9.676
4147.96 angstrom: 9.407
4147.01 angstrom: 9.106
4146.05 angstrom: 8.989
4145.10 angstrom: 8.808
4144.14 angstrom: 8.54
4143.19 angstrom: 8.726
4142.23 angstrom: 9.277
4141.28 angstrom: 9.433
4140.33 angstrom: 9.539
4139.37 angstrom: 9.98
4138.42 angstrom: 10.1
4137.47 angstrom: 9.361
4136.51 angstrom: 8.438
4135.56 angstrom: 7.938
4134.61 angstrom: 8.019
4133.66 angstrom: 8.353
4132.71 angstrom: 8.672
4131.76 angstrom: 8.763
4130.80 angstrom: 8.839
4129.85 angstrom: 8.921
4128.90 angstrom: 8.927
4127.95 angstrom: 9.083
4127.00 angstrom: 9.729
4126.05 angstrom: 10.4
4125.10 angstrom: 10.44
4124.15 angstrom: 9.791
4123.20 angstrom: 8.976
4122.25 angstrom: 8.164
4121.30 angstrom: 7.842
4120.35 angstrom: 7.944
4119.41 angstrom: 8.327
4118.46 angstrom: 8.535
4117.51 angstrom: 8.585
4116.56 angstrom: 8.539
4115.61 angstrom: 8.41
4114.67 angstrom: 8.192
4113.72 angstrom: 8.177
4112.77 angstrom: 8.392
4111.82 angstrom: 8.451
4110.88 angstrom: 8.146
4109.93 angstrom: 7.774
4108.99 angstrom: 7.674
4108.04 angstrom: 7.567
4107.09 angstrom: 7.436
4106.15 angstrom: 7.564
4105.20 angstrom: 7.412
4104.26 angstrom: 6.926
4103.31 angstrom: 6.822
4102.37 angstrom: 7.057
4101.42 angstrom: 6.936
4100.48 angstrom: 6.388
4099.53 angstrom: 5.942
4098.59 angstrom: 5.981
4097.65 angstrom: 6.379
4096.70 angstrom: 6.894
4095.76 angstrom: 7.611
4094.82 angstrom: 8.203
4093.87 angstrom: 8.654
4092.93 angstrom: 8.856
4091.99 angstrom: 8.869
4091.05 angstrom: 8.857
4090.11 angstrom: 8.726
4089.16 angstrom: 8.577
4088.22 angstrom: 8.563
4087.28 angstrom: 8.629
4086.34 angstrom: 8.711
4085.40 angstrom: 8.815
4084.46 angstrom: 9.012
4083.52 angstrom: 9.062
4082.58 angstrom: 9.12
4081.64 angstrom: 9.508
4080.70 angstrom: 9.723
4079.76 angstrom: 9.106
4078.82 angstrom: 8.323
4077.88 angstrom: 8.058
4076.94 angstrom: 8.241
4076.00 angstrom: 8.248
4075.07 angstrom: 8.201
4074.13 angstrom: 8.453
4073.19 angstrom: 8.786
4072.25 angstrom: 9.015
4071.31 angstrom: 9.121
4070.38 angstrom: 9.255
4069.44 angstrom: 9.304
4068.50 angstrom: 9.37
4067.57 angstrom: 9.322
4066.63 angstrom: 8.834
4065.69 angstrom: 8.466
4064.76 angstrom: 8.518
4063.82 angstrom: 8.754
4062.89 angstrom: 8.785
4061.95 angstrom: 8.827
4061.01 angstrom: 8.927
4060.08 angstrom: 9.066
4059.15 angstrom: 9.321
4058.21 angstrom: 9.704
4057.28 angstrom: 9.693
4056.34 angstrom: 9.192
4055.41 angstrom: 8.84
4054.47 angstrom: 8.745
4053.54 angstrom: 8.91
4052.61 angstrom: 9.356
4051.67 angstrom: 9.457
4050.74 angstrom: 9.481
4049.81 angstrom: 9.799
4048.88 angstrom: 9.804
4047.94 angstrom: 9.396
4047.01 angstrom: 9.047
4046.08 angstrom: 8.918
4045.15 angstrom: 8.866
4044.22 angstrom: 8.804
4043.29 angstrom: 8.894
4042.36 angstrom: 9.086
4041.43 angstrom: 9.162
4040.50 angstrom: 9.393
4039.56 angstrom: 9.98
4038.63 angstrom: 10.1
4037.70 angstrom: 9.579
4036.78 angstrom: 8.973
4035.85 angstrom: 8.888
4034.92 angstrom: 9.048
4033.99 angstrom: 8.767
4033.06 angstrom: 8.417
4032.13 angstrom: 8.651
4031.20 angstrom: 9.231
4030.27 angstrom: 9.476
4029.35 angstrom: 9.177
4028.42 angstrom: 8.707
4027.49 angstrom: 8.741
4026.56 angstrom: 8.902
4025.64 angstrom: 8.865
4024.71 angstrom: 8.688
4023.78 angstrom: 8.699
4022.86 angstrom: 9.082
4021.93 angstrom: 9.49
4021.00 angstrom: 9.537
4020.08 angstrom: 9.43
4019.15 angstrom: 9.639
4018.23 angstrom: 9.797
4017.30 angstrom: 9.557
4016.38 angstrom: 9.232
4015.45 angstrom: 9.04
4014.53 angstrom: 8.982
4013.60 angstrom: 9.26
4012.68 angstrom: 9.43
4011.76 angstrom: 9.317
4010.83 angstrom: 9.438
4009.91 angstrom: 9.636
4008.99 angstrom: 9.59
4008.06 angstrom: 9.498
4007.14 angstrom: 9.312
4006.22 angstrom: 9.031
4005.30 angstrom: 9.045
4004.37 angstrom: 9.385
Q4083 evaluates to 2.8 angstrom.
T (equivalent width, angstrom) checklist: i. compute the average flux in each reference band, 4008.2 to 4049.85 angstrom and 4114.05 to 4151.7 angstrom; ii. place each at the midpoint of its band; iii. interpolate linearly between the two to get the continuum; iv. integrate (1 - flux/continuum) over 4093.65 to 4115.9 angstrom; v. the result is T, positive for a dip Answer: 3.9 angstrom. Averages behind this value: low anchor 9.21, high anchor 8.95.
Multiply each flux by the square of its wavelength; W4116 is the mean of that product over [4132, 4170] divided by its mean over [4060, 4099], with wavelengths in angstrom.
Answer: 1.08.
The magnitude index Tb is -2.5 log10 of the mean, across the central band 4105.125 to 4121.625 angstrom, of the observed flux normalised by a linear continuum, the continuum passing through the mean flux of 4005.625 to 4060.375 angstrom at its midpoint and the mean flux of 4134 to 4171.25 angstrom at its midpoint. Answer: 0.13 mag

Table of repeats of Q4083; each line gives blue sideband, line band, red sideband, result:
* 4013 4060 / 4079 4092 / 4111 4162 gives 0.17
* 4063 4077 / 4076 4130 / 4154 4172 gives 3.39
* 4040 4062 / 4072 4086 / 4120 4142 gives 0.57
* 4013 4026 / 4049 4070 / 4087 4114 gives -1.63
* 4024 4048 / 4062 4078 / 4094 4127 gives -0.43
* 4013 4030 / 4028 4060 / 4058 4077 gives -0.62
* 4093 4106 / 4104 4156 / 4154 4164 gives -4.19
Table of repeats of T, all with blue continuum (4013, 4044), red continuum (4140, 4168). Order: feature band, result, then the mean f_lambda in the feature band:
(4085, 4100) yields 1.80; 8.01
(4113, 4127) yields 0.48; 8.77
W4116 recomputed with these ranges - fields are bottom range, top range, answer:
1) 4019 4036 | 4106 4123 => 0.94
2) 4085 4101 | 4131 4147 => 1.15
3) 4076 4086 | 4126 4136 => 1.02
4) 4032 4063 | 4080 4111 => 0.89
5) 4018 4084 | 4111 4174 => 1.02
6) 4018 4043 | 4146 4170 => 1.05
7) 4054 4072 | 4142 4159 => 1.04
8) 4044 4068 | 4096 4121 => 0.85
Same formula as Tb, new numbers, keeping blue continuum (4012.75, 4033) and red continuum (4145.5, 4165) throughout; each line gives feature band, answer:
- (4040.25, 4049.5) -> 0.00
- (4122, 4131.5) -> -0.03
